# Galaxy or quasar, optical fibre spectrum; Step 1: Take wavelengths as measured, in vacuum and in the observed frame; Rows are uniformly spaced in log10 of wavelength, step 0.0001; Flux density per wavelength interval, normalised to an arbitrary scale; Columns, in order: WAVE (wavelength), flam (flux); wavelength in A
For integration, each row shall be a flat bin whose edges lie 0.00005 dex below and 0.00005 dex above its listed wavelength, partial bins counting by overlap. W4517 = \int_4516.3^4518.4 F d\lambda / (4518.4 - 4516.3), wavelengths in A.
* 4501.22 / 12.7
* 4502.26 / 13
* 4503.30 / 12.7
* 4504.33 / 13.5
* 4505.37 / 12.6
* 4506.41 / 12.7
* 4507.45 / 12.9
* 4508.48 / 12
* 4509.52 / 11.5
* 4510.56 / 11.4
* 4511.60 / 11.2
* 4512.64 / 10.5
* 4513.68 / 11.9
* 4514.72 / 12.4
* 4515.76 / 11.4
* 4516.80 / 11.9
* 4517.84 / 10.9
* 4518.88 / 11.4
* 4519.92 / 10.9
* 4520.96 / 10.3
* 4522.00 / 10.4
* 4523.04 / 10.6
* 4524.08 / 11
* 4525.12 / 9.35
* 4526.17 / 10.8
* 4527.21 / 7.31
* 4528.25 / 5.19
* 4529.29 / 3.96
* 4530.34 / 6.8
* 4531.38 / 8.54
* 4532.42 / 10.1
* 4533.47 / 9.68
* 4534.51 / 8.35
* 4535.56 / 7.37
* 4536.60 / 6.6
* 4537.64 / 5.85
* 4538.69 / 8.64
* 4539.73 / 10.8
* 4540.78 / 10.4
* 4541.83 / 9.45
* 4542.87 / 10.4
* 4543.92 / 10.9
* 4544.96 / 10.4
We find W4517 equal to 11.4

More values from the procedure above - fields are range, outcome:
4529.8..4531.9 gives 7.64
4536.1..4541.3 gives 8.47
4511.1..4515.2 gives 11.5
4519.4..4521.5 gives 10.6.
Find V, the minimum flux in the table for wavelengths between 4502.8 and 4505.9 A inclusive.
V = 12.6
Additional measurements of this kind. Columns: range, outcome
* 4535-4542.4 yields 5.85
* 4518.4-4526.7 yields 9.35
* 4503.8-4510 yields 11.5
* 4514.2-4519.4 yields 10.9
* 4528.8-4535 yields 3.96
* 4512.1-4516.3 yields 10.5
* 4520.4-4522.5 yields 10.3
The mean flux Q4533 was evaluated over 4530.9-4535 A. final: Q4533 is 9.18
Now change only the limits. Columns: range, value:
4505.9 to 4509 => 12.6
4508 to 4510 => 11.7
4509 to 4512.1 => 11.4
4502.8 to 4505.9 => 12.9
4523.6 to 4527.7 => 9.61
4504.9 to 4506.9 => 12.6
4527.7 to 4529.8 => 4.63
